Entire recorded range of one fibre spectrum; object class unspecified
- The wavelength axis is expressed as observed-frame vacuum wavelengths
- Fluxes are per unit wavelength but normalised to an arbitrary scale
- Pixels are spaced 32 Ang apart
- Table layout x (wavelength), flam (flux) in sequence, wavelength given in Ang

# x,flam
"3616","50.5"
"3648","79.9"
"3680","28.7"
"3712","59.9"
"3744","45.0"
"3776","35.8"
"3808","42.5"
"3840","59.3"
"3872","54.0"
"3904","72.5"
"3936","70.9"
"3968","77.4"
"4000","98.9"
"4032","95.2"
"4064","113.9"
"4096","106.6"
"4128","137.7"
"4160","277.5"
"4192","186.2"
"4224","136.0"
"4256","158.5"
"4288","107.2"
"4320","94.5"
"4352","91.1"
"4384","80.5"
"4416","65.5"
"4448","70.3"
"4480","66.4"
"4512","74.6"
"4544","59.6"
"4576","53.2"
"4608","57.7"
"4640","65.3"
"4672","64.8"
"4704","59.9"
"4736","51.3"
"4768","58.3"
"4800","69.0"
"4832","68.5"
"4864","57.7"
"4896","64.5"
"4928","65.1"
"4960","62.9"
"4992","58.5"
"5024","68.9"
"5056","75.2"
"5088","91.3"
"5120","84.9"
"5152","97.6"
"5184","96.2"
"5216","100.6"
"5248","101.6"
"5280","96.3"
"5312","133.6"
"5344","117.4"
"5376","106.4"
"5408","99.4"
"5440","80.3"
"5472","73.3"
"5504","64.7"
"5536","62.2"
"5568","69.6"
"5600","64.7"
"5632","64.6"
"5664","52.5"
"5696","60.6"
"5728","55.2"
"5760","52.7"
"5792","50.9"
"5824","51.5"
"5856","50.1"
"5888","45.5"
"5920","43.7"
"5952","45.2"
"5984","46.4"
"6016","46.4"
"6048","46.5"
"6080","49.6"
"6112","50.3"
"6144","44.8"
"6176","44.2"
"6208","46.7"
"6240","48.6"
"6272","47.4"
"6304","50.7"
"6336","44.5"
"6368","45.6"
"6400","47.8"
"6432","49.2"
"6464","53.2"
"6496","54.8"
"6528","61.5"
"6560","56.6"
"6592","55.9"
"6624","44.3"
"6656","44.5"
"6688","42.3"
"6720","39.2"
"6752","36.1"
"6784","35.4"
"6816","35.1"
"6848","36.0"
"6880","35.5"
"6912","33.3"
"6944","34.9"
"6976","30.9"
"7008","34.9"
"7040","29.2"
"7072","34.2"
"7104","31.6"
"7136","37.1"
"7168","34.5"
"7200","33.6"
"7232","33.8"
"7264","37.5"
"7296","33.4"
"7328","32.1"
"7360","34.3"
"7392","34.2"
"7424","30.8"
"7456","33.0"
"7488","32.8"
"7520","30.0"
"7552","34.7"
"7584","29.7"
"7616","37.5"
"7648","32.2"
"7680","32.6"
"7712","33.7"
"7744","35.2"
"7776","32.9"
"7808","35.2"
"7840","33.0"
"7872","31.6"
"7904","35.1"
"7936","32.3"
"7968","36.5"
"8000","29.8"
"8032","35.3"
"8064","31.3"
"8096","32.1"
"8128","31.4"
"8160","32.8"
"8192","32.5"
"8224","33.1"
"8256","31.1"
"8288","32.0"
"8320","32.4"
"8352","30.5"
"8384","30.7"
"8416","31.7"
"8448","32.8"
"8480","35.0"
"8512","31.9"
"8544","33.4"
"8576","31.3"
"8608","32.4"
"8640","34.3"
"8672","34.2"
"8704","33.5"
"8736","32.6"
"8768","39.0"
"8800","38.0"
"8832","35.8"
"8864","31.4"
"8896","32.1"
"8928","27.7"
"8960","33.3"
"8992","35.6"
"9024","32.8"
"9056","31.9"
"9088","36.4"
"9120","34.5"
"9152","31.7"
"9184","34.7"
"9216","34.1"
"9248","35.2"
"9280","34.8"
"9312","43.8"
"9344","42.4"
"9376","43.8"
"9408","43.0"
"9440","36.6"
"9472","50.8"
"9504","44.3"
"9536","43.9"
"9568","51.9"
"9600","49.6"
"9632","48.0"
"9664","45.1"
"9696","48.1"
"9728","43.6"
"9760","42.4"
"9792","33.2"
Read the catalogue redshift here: 2.43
